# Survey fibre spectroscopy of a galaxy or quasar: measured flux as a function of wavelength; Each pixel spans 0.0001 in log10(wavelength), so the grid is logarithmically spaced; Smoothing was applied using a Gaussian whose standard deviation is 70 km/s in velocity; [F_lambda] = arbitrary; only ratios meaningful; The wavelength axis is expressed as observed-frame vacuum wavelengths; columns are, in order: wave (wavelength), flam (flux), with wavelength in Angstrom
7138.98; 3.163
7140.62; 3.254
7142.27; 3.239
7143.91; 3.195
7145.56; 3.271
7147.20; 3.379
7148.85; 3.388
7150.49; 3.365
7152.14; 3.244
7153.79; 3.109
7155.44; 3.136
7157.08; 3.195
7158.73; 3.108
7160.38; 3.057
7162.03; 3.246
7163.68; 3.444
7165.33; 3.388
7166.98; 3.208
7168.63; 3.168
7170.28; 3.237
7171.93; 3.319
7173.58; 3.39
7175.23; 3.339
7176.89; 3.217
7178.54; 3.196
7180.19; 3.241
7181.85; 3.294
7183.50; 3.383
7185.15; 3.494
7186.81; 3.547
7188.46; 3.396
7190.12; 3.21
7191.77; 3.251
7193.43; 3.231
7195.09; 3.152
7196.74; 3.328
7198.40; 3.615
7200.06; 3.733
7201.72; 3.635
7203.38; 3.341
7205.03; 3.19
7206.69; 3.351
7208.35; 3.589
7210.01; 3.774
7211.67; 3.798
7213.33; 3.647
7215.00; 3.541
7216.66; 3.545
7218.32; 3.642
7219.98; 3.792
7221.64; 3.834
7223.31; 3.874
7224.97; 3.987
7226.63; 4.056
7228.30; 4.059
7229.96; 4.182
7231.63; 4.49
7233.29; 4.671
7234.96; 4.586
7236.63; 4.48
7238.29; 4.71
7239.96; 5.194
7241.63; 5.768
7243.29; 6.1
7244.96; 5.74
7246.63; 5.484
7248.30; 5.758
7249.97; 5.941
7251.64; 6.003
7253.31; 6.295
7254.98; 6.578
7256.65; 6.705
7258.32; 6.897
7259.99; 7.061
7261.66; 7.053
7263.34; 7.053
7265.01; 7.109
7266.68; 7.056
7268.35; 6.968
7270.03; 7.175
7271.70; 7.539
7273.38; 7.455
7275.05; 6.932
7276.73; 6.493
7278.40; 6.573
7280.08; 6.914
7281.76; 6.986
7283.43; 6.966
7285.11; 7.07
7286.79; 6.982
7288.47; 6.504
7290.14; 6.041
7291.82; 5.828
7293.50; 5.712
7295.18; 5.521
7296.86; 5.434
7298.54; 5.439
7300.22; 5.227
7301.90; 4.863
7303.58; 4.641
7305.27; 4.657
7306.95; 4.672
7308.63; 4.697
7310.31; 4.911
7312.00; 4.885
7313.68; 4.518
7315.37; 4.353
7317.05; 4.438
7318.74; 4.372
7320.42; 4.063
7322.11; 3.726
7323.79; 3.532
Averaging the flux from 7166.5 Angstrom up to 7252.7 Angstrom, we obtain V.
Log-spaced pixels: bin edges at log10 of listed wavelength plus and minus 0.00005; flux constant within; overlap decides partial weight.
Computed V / 3.97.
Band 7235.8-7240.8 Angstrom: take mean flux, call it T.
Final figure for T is 4.8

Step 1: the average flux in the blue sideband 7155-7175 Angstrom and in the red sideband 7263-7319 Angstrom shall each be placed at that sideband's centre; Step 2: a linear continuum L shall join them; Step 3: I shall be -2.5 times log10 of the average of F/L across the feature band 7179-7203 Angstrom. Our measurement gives 0.12 mag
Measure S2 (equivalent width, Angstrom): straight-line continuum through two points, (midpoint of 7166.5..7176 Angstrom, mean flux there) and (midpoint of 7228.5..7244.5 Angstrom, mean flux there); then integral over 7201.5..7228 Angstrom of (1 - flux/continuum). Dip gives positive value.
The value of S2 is 4.2 Angstrom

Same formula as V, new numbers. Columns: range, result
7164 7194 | 3.31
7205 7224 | 3.65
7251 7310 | 6.3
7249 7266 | 6.67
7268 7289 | 6.97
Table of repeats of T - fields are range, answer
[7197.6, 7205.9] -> 3.5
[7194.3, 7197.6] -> 3.25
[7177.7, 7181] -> 3.22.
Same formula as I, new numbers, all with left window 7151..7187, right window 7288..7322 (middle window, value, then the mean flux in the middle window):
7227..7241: -0.11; 4.55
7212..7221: 0.06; 3.65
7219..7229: 0.01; 3.93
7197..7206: 0.06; 3.49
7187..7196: 0.09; 3.27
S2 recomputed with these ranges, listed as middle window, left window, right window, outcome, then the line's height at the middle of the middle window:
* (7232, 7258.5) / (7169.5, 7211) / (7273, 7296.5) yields -2.0 Angstrom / 5.21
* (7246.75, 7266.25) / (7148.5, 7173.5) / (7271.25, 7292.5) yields -1.6 Angstrom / 6.04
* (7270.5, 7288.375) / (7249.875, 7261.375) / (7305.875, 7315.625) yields -3.8 Angstrom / 5.75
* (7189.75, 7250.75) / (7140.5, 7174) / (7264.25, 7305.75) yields 8.4 Angstrom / 4.77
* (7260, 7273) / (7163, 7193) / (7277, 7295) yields -2.6 Angstrom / 5.94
